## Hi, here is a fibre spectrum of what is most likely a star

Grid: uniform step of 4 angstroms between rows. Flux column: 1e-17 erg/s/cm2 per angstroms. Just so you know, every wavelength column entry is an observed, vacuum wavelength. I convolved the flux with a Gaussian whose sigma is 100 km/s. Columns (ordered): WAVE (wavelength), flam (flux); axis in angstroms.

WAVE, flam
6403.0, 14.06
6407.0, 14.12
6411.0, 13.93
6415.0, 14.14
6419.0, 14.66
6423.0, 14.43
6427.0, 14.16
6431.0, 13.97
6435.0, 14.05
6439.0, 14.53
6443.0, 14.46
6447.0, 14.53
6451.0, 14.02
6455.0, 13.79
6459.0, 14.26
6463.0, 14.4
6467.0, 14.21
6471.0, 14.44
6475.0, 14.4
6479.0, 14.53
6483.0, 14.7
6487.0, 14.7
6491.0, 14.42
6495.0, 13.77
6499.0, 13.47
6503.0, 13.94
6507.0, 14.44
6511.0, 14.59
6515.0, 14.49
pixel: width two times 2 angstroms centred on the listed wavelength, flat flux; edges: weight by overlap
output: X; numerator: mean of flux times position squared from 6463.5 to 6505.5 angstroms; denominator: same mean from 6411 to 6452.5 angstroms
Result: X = 1.02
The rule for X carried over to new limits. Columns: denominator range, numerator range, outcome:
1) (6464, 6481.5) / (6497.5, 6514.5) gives 0.99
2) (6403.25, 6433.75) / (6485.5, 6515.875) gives 1.03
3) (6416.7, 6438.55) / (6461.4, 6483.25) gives 1.03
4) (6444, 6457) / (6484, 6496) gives 1.03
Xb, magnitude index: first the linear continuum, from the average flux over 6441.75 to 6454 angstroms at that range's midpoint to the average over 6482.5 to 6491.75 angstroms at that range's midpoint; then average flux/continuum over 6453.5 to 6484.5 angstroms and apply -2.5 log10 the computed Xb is 0.009 mag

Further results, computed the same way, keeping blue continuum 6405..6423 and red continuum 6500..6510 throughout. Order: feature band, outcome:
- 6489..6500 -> 0.019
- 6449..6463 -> 0.009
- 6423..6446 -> -0.003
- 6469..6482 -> -0.022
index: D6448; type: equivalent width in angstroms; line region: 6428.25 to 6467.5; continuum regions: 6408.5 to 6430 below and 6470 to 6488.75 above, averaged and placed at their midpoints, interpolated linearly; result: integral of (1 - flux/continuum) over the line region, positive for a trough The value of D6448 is 0.5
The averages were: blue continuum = 14.2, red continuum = 14.6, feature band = 14.2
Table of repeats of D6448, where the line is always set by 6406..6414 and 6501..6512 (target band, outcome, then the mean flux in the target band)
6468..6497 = -0.38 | 14.4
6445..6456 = 0.00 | 14.1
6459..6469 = -0.08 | 14.3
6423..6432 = -0.05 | 14.2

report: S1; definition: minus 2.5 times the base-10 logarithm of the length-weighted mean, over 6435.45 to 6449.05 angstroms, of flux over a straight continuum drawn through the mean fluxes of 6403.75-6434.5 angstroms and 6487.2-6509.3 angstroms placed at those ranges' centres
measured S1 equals -0.02 mag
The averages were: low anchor 14.2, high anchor 14.1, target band 14.5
